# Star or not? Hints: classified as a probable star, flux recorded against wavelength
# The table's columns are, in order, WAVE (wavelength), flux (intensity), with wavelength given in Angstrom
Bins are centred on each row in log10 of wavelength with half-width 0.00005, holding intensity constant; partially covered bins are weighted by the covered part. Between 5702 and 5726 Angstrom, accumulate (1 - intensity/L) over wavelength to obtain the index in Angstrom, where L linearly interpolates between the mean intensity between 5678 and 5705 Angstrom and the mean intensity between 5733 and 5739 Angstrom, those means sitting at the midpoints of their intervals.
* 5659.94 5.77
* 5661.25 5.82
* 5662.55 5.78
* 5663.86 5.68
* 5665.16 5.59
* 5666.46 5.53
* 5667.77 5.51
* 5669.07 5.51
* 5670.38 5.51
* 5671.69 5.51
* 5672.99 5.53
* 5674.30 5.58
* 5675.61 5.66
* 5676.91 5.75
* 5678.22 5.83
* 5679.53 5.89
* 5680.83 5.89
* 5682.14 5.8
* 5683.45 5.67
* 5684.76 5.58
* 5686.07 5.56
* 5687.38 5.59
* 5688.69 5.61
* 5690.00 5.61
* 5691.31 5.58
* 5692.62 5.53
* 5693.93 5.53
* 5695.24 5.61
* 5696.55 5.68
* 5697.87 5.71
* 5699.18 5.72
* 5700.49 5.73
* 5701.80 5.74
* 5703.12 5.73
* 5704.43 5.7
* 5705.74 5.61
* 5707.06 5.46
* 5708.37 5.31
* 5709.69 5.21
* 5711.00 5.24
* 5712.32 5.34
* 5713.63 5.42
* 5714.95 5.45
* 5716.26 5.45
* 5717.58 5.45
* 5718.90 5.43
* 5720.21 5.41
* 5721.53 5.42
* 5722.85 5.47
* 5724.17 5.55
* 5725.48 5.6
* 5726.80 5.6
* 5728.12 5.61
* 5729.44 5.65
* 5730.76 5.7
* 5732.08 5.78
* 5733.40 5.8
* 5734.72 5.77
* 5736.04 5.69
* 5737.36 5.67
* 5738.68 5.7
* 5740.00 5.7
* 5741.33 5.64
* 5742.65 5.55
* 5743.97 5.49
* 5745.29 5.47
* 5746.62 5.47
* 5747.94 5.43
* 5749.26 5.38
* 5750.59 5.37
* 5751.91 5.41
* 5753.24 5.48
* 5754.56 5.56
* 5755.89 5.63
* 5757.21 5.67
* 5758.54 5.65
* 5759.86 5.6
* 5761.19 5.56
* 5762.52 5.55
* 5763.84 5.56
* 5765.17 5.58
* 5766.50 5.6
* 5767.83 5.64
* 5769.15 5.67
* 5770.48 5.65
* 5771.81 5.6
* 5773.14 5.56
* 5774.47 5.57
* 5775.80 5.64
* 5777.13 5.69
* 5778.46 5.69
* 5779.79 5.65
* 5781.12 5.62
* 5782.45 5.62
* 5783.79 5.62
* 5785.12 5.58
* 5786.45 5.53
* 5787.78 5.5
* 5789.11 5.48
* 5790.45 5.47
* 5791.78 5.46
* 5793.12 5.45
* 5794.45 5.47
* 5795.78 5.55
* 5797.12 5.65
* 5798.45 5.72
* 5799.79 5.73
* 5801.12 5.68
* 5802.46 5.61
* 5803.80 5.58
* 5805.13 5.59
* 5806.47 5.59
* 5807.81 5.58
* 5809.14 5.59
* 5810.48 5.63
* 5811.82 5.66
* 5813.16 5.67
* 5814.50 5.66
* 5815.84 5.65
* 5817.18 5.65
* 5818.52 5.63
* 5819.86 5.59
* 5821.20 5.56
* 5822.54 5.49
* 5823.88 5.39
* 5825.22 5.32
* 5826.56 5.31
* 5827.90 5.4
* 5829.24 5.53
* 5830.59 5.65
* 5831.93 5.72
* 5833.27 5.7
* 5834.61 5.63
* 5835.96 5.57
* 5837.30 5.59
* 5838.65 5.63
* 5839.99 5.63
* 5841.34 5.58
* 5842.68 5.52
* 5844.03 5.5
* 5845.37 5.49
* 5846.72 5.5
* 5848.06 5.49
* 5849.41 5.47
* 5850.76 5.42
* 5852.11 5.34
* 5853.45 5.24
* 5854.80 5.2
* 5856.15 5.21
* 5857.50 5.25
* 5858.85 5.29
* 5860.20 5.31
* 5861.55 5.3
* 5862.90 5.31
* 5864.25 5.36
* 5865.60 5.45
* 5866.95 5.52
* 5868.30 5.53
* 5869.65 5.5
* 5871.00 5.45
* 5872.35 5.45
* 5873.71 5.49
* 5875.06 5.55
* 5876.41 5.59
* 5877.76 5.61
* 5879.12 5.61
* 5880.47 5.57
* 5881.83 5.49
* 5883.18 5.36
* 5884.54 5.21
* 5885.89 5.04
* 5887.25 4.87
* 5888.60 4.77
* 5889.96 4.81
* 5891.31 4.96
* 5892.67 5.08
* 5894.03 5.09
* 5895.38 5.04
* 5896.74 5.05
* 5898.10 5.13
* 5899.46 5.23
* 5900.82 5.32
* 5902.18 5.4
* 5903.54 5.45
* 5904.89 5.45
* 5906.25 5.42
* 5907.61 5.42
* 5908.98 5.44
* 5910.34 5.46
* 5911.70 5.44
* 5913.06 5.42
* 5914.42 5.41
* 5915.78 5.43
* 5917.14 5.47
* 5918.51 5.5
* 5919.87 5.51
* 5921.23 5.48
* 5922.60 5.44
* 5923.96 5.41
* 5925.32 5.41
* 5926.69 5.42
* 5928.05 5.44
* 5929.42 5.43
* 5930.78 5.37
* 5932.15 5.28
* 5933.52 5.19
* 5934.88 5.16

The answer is 1.0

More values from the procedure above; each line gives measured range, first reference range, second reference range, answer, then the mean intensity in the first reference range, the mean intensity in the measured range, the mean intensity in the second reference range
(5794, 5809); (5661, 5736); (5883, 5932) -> -0.5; 5.6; 5.62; 5.29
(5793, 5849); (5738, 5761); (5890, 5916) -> -1.6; 5.54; 5.58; 5.28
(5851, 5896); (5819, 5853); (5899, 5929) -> 1.5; 5.52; 5.3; 5.43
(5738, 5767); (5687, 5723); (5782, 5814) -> 0.0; 5.53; 5.55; 5.58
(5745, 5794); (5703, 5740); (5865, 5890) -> -0.6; 5.55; 5.56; 5.38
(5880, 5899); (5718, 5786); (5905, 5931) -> 1.3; 5.59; 5.1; 5.44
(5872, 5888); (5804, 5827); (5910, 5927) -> 0.3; 5.57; 5.4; 5.45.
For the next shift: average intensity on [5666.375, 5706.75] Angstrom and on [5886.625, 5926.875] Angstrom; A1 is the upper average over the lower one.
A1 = 0.94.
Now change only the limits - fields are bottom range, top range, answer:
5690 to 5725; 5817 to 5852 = 1.00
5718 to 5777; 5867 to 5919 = 0.96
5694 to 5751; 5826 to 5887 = 0.98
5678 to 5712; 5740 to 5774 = 0.99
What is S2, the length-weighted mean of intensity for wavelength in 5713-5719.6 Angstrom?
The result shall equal 5.44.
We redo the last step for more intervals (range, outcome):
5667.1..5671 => 5.5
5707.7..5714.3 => 5.3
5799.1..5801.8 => 5.7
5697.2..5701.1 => 5.71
